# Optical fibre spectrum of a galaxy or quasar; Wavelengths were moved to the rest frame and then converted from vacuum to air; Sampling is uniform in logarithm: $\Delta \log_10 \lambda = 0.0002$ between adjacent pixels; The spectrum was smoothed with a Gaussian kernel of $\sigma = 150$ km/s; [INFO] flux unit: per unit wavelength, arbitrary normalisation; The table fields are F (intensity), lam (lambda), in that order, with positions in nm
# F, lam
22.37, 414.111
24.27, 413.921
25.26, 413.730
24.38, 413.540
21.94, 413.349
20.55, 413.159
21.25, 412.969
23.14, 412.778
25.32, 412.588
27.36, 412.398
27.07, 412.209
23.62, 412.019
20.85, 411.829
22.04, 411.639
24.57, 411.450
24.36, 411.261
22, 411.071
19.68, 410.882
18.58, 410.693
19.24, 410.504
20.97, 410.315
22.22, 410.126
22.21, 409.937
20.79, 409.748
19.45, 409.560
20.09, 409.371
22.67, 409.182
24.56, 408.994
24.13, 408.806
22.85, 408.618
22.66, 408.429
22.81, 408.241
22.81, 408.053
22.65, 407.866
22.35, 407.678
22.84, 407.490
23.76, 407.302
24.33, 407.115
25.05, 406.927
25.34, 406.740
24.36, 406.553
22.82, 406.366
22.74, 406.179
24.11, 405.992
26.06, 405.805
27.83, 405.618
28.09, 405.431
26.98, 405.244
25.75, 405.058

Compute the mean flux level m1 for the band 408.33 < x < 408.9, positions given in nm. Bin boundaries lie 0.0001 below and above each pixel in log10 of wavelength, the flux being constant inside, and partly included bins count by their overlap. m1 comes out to 23.2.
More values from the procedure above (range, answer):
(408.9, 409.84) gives 21.5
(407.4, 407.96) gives 22.6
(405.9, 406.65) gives 23.5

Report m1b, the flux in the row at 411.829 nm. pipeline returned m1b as 20.85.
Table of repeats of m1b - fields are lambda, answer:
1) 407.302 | 23.76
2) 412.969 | 21.25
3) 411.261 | 24.36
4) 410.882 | 19.68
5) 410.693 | 18.58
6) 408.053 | 22.81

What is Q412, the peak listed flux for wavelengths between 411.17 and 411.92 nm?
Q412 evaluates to 24.57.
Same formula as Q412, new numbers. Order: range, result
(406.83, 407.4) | 25.05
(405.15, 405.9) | 28.09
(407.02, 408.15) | 24.33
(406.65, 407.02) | 25.34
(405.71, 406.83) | 26.06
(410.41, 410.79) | 19.24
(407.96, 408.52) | 22.81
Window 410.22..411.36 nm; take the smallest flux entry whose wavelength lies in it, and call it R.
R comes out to 18.58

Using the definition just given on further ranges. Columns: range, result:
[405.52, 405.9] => 26.06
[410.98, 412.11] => 20.85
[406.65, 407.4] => 23.76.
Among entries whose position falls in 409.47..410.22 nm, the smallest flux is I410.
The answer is 19.45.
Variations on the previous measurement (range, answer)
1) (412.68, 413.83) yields 20.55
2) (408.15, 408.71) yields 22.66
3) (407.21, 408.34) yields 22.35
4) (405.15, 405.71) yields 26.98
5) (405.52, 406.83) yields 22.74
